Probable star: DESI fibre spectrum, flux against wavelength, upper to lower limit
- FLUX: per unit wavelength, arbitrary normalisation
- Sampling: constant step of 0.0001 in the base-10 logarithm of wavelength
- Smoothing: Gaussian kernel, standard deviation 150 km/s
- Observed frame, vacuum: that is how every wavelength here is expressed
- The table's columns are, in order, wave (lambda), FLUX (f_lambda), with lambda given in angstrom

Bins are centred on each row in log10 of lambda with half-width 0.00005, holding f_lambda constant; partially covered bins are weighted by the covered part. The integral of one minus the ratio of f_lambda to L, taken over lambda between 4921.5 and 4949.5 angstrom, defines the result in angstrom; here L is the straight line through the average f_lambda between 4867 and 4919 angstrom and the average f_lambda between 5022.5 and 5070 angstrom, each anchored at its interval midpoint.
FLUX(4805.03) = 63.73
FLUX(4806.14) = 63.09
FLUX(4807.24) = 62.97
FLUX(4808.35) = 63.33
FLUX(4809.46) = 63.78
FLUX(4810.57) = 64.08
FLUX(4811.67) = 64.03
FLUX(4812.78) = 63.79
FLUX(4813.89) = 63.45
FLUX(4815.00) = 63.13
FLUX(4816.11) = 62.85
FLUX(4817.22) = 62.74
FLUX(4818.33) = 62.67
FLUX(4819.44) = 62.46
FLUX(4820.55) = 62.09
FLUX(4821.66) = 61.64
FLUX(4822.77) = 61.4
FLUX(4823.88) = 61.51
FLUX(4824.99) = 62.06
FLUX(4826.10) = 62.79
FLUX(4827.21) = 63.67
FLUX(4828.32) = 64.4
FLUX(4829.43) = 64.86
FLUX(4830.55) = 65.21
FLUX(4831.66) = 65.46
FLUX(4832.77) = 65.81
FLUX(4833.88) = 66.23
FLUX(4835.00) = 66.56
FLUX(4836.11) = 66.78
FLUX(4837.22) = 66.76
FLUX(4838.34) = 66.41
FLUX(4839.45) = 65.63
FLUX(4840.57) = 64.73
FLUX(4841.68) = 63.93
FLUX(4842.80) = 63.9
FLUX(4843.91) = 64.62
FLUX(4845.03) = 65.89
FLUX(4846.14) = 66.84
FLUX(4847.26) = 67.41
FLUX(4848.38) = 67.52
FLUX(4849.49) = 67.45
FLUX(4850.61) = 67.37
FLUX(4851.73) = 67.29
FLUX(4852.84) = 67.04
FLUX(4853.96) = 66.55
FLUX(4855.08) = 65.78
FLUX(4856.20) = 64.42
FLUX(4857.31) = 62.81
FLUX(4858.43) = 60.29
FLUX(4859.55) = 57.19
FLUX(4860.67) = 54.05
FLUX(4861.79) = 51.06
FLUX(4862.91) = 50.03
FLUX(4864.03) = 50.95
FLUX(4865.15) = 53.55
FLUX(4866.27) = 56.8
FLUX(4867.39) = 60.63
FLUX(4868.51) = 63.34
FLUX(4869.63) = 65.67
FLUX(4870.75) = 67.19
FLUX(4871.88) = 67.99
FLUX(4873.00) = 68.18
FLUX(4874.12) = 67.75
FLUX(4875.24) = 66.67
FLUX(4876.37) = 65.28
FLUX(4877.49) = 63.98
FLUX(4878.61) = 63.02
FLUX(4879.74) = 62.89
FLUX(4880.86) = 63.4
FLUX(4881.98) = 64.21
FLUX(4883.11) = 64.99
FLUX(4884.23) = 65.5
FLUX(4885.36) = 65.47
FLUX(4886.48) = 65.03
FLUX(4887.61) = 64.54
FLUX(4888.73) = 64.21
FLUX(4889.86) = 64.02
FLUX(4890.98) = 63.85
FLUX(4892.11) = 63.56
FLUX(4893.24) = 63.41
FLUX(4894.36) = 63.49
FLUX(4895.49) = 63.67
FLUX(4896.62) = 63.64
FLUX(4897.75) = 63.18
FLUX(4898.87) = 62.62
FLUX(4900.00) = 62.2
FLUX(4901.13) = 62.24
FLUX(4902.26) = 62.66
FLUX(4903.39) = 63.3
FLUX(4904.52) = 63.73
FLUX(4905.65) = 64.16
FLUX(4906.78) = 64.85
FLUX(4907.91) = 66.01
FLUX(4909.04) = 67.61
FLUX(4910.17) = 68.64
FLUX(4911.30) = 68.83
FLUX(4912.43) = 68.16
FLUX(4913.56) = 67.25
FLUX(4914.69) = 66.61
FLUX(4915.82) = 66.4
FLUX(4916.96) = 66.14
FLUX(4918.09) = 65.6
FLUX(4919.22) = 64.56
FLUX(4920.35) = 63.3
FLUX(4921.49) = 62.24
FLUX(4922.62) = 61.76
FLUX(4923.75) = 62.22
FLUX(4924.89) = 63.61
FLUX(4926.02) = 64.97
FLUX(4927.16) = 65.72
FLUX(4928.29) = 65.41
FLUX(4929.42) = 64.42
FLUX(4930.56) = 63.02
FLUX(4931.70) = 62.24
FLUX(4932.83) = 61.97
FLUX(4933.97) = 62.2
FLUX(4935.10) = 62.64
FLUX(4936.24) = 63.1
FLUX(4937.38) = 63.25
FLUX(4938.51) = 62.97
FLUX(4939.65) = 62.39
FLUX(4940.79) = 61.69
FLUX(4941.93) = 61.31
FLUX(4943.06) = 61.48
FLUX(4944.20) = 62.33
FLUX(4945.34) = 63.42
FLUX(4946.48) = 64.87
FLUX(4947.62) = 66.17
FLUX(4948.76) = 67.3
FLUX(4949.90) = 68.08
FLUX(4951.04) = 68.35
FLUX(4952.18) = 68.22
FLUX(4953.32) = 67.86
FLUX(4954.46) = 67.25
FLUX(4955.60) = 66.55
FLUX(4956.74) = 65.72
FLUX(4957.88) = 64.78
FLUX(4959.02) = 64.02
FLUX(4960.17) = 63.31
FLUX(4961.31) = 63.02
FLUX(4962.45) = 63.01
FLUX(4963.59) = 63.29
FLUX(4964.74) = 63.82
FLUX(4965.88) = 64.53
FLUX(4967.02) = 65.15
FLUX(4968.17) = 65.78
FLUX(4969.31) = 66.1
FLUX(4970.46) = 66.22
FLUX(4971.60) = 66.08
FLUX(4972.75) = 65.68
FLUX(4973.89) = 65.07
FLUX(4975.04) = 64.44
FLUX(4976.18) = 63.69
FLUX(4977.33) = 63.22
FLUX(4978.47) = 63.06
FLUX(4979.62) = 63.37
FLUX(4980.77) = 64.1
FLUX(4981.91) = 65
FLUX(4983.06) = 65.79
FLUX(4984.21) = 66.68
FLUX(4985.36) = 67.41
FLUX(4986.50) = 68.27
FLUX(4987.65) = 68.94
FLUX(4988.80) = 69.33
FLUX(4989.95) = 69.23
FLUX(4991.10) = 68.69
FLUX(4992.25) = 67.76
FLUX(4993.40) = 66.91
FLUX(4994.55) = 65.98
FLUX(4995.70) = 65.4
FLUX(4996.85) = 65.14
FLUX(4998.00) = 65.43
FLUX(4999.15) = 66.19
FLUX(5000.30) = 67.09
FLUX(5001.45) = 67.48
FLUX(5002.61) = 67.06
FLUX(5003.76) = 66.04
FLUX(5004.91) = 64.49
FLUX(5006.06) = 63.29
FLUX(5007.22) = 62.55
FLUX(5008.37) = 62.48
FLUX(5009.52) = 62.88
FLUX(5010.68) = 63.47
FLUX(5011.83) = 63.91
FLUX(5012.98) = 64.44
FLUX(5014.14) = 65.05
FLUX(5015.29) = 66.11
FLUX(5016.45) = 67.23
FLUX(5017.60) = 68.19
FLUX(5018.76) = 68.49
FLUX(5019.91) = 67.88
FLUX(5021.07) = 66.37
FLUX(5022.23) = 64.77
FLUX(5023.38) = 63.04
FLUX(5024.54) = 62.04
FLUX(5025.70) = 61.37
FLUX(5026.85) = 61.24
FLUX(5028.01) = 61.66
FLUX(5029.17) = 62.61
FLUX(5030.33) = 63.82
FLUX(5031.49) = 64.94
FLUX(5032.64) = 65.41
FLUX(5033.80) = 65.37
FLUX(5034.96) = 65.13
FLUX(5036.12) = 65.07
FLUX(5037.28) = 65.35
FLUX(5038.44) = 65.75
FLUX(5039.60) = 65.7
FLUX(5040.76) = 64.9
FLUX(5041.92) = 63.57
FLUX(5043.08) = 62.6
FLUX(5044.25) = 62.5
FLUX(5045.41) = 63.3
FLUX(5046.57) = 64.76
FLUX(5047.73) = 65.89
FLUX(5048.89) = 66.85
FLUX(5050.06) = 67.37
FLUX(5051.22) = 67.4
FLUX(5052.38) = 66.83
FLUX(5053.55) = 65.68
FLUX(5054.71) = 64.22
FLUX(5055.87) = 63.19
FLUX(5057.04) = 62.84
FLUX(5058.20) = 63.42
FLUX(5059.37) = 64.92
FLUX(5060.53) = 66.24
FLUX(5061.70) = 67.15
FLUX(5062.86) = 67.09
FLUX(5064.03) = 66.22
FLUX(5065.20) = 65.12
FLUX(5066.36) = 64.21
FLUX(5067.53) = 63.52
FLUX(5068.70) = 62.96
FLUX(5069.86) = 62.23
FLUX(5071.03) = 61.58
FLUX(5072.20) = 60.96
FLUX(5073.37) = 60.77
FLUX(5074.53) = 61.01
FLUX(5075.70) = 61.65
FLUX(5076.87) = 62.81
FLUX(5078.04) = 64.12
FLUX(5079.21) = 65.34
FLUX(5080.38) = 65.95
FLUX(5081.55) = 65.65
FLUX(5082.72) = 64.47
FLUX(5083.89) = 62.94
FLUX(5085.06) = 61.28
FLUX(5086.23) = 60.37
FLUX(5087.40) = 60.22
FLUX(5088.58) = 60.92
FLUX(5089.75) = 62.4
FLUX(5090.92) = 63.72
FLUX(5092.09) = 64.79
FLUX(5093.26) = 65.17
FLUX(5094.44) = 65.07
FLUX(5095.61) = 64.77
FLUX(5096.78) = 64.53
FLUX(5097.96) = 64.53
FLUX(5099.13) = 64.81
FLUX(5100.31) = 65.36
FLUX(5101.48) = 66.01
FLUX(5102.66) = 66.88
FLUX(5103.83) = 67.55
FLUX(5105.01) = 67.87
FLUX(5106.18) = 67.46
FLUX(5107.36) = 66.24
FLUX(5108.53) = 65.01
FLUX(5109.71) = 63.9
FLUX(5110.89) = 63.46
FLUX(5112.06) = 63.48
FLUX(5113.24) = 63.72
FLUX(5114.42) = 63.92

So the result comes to 0.6 angstrom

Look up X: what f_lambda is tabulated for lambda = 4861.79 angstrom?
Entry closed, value 51.06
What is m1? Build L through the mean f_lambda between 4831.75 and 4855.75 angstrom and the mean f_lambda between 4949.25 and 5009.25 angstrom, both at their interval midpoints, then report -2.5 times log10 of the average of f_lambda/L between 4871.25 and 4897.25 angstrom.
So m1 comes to 0.02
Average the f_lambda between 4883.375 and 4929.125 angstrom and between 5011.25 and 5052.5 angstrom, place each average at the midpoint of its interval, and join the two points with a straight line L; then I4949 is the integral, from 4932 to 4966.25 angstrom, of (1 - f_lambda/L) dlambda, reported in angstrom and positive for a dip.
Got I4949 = 0.23 angstrom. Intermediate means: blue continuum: 64.6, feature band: 64.3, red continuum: 64.9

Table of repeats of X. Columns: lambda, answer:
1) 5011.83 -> 63.91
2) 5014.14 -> 65.05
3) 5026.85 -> 61.24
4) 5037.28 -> 65.35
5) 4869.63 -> 65.67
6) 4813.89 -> 63.45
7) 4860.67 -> 54.05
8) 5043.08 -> 62.6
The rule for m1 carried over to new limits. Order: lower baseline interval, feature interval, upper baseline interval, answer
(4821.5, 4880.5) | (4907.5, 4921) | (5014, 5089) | -0.047 mag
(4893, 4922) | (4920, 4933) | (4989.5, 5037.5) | 0.024 mag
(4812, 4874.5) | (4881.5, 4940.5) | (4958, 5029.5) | -0.001 mag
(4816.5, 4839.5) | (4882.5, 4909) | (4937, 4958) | 0.011 mag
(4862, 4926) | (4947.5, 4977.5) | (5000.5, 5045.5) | -0.021 mag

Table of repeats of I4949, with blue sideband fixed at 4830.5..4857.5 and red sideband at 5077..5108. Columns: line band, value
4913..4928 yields 0.2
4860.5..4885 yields 1.5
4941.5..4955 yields 0.0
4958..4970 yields 0.2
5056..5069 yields 0.0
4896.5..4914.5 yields 0.2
